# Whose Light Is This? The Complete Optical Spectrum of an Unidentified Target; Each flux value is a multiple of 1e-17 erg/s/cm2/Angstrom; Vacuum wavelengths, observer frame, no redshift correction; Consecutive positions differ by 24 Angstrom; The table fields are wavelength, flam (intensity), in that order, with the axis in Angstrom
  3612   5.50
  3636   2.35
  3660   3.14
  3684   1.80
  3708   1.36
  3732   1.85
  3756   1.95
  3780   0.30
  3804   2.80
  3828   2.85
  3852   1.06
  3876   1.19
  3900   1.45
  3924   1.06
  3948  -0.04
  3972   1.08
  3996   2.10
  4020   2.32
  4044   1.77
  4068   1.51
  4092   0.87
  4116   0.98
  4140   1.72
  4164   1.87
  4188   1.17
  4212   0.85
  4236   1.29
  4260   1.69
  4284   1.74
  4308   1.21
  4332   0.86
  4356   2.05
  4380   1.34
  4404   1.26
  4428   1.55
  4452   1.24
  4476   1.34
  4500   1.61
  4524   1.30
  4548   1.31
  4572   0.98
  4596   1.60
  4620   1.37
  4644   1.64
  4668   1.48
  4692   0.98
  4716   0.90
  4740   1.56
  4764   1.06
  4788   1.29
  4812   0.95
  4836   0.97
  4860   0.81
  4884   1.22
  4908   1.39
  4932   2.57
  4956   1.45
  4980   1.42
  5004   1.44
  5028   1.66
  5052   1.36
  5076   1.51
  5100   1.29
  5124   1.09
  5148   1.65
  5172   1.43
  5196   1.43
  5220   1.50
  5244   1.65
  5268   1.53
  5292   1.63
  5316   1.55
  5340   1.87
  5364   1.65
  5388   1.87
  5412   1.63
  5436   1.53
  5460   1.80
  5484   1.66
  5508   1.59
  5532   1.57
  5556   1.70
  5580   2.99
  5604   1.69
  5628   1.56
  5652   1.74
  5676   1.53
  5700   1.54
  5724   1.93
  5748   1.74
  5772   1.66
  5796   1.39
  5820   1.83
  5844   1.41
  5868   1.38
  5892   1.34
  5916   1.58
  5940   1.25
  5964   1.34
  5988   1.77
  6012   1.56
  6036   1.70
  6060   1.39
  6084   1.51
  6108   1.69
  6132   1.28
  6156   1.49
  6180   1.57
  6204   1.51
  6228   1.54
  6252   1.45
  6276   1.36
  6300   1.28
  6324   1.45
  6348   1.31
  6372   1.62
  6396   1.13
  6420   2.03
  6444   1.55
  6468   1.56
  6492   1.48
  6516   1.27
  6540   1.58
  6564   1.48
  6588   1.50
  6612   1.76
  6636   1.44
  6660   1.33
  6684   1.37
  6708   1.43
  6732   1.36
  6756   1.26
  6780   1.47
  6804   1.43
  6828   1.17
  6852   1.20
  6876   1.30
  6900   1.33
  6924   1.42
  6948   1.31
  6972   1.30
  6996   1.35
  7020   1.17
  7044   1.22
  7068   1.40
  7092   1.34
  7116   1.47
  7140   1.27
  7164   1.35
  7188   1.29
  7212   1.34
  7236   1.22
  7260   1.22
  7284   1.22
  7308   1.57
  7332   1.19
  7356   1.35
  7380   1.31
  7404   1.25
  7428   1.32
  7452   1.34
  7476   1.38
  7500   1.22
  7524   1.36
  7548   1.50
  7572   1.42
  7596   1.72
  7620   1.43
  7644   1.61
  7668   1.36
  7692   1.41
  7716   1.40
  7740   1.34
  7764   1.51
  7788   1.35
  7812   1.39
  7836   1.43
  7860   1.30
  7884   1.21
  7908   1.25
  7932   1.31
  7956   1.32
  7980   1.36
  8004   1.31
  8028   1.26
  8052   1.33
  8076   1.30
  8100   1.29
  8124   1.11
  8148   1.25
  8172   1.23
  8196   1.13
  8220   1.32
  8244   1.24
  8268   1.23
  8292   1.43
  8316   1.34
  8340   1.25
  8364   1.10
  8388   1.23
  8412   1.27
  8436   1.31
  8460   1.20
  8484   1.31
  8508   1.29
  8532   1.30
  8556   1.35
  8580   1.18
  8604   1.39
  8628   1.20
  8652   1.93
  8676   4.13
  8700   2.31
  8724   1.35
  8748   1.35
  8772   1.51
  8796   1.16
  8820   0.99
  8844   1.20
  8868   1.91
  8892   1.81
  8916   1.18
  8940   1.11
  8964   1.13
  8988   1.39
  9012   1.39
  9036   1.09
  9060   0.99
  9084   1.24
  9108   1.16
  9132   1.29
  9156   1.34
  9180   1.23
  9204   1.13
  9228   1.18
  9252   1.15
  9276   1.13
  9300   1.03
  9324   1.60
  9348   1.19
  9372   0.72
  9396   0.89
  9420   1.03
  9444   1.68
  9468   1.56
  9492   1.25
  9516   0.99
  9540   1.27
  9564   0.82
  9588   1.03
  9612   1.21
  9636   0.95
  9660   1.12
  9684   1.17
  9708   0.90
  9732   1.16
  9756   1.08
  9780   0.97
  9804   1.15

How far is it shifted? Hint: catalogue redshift 0.320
